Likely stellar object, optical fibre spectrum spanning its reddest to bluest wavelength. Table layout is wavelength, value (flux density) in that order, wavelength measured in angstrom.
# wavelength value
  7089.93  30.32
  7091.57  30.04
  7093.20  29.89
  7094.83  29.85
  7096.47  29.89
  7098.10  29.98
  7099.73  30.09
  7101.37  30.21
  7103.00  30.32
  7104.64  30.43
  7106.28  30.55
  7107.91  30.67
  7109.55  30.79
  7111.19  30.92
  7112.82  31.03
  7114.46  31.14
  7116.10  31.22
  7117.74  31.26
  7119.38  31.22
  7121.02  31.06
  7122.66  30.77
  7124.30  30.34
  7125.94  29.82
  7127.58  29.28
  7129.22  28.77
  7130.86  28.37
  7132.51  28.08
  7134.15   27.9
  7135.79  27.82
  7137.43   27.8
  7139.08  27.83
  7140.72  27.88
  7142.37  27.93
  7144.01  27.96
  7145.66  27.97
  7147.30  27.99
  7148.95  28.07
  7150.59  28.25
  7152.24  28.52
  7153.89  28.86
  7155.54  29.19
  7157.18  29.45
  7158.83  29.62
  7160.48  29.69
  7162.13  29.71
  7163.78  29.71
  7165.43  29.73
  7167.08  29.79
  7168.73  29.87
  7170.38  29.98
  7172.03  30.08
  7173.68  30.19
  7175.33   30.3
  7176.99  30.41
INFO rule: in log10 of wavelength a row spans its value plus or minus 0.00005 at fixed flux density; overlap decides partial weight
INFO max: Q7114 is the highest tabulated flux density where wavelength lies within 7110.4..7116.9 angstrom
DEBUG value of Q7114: 31.22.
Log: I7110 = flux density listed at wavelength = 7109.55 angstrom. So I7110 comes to 30.79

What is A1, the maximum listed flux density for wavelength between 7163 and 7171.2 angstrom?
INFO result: 29.98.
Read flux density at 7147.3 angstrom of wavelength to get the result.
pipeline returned 27.99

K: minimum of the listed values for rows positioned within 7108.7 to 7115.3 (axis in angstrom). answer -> 30.79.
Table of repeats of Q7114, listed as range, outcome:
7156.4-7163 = 29.71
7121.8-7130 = 30.77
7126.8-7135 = 29.28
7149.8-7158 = 29.45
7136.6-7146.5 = 27.97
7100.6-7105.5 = 30.43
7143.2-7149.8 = 28.07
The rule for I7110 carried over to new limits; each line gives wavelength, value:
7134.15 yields 27.9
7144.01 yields 27.96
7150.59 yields 28.25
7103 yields 30.32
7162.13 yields 29.71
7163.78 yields 29.71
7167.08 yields 29.79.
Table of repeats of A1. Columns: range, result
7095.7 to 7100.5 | 30.09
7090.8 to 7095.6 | 30.04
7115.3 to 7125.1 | 31.26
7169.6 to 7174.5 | 30.19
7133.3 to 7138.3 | 27.9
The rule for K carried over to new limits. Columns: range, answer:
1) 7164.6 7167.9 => 29.73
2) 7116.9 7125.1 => 30.34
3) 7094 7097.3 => 29.85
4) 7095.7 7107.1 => 29.89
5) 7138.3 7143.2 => 27.83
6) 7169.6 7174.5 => 29.98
